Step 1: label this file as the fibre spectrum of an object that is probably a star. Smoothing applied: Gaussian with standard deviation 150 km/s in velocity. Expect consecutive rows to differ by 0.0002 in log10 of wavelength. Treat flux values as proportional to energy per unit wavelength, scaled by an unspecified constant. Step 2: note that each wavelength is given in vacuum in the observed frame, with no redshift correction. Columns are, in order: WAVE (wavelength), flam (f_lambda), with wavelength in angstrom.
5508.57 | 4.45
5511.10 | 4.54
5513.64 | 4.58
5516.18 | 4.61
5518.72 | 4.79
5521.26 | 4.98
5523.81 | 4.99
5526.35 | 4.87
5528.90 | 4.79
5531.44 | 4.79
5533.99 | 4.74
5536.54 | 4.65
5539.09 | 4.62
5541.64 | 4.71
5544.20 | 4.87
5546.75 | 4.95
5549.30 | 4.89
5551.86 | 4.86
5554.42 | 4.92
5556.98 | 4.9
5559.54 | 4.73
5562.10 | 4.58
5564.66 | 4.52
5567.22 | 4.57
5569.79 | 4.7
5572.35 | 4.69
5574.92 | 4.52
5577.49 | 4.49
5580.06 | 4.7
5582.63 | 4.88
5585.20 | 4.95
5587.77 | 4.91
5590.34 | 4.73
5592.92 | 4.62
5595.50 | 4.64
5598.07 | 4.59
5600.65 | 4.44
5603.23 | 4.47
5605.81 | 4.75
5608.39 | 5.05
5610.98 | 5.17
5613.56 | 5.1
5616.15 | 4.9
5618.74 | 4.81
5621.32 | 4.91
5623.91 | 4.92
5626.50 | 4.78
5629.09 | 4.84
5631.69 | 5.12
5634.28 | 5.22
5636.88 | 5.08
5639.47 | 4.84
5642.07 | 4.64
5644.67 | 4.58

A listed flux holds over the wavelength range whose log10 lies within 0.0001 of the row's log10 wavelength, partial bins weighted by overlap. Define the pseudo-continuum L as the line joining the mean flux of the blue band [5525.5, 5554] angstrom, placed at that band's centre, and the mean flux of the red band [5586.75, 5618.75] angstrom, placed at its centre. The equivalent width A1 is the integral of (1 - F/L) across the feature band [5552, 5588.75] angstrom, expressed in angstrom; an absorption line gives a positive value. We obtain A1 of 0.5 angstrom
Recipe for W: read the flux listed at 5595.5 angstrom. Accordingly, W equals 4.64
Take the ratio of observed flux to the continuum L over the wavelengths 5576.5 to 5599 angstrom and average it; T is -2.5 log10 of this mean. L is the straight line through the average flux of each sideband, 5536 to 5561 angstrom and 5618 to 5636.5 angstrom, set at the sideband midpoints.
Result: 0.03 mag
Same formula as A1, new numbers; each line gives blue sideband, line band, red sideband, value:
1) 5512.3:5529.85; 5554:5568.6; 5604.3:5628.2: 0.5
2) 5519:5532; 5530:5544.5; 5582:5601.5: 0.4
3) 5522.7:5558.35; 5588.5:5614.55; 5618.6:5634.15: 0.8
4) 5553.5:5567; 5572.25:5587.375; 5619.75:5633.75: 0.2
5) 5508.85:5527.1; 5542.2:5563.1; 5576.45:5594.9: -0.4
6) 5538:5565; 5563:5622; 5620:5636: 1.7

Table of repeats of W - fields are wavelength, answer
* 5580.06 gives 4.7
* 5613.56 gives 5.1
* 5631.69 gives 5.12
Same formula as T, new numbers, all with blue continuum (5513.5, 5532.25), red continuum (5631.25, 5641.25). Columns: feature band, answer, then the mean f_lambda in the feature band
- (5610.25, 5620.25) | 0.00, 4.99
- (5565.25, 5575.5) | 0.07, 4.62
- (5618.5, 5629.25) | 0.03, 4.86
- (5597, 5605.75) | 0.10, 4.53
